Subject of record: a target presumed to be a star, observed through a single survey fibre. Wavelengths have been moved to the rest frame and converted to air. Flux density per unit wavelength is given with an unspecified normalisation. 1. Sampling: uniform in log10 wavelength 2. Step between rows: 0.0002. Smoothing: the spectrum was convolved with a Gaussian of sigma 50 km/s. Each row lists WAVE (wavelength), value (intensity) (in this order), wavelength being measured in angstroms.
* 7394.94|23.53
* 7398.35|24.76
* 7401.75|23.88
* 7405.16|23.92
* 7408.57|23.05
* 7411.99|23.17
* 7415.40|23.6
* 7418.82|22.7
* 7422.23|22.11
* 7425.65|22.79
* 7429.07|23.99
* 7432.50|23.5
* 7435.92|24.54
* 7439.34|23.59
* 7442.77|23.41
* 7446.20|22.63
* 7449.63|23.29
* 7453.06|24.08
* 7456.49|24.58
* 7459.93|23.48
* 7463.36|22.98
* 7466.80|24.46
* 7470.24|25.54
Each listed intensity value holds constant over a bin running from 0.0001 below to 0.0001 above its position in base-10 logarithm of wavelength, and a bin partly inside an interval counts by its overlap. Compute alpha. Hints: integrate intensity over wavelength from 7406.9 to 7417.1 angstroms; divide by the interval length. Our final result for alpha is 23.3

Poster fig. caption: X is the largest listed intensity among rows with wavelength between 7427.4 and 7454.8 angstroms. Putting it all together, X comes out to 24.54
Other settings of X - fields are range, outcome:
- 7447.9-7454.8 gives 24.08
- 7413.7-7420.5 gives 23.6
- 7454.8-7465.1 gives 24.58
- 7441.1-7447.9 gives 23.41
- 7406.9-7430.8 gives 23.99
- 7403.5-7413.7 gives 23.92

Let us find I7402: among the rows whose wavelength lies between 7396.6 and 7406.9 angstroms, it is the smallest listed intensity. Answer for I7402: 23.88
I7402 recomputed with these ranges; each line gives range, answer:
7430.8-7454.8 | 22.63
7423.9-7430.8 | 22.79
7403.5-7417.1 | 23.05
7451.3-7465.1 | 22.98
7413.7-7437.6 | 22.11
